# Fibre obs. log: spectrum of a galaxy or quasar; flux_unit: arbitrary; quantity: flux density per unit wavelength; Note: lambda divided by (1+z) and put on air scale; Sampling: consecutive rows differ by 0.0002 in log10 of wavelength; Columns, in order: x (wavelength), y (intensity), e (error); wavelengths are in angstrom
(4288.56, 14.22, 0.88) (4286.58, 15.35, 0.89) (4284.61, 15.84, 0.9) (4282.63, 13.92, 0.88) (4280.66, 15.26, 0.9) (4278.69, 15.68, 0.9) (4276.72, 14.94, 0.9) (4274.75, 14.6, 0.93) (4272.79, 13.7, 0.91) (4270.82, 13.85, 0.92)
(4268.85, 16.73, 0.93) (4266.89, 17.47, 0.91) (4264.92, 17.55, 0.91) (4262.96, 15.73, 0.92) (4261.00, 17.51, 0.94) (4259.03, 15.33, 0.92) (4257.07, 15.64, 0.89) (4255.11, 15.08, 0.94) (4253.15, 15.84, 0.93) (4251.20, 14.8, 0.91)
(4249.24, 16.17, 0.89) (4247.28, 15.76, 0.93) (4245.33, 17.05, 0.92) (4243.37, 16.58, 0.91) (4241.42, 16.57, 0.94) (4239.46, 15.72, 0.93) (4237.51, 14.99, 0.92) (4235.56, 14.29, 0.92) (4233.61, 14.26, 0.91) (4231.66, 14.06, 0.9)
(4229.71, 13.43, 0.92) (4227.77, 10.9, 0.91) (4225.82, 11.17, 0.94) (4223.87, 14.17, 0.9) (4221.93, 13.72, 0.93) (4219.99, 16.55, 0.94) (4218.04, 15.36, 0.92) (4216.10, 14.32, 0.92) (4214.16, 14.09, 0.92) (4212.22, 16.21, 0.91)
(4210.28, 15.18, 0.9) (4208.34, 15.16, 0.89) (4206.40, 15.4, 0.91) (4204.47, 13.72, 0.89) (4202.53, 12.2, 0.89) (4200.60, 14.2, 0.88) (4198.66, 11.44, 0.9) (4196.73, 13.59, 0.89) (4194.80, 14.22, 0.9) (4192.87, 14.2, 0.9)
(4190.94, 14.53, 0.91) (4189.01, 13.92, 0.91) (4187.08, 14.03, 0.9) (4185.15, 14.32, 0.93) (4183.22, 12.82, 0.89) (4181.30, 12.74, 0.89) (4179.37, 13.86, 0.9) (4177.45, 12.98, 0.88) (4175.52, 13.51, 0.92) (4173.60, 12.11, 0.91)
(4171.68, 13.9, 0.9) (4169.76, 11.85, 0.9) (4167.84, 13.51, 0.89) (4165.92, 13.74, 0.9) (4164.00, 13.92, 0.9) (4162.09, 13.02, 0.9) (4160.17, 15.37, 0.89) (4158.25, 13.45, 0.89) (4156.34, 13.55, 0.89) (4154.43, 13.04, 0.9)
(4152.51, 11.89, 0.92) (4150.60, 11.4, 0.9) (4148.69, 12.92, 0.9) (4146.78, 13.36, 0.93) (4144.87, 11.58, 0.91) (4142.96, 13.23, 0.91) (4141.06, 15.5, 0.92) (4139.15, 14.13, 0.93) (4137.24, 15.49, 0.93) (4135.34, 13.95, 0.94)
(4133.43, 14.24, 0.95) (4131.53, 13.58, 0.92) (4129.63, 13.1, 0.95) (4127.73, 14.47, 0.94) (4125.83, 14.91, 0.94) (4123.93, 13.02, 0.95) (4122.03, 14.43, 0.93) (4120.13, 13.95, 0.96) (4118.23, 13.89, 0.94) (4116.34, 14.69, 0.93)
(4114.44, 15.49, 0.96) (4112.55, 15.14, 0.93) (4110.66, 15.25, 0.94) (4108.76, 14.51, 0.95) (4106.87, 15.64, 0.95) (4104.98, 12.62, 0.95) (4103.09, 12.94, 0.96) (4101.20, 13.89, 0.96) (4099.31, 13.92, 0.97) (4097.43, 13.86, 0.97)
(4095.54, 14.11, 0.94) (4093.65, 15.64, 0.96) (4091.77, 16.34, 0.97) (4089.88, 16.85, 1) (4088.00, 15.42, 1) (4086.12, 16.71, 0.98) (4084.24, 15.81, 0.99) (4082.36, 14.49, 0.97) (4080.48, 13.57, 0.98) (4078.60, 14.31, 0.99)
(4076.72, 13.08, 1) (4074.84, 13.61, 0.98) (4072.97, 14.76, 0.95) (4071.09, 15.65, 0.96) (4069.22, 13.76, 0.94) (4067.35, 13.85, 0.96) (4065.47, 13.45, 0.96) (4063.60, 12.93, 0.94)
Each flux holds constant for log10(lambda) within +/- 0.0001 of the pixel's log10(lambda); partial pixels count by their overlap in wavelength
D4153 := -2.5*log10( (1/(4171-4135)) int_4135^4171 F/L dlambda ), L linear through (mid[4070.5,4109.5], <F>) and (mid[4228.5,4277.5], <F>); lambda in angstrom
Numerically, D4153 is 0.12 mag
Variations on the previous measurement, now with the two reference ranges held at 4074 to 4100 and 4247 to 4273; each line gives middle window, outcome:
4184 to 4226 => 0.10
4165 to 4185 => 0.17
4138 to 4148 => 0.12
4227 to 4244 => 0.08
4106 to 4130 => 0.04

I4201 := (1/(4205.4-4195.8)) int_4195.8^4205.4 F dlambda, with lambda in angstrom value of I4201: 13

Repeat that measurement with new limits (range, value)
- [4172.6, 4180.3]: 13.1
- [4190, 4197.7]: 14.1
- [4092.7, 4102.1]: 14.3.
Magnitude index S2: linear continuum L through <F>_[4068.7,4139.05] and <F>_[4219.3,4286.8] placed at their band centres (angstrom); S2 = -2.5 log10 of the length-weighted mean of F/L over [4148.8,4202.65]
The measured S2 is 0.11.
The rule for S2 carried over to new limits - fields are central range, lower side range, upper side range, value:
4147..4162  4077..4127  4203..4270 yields 0.14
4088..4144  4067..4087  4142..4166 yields -0.05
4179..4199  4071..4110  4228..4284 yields 0.11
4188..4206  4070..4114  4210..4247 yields 0.08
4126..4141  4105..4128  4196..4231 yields 0.01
